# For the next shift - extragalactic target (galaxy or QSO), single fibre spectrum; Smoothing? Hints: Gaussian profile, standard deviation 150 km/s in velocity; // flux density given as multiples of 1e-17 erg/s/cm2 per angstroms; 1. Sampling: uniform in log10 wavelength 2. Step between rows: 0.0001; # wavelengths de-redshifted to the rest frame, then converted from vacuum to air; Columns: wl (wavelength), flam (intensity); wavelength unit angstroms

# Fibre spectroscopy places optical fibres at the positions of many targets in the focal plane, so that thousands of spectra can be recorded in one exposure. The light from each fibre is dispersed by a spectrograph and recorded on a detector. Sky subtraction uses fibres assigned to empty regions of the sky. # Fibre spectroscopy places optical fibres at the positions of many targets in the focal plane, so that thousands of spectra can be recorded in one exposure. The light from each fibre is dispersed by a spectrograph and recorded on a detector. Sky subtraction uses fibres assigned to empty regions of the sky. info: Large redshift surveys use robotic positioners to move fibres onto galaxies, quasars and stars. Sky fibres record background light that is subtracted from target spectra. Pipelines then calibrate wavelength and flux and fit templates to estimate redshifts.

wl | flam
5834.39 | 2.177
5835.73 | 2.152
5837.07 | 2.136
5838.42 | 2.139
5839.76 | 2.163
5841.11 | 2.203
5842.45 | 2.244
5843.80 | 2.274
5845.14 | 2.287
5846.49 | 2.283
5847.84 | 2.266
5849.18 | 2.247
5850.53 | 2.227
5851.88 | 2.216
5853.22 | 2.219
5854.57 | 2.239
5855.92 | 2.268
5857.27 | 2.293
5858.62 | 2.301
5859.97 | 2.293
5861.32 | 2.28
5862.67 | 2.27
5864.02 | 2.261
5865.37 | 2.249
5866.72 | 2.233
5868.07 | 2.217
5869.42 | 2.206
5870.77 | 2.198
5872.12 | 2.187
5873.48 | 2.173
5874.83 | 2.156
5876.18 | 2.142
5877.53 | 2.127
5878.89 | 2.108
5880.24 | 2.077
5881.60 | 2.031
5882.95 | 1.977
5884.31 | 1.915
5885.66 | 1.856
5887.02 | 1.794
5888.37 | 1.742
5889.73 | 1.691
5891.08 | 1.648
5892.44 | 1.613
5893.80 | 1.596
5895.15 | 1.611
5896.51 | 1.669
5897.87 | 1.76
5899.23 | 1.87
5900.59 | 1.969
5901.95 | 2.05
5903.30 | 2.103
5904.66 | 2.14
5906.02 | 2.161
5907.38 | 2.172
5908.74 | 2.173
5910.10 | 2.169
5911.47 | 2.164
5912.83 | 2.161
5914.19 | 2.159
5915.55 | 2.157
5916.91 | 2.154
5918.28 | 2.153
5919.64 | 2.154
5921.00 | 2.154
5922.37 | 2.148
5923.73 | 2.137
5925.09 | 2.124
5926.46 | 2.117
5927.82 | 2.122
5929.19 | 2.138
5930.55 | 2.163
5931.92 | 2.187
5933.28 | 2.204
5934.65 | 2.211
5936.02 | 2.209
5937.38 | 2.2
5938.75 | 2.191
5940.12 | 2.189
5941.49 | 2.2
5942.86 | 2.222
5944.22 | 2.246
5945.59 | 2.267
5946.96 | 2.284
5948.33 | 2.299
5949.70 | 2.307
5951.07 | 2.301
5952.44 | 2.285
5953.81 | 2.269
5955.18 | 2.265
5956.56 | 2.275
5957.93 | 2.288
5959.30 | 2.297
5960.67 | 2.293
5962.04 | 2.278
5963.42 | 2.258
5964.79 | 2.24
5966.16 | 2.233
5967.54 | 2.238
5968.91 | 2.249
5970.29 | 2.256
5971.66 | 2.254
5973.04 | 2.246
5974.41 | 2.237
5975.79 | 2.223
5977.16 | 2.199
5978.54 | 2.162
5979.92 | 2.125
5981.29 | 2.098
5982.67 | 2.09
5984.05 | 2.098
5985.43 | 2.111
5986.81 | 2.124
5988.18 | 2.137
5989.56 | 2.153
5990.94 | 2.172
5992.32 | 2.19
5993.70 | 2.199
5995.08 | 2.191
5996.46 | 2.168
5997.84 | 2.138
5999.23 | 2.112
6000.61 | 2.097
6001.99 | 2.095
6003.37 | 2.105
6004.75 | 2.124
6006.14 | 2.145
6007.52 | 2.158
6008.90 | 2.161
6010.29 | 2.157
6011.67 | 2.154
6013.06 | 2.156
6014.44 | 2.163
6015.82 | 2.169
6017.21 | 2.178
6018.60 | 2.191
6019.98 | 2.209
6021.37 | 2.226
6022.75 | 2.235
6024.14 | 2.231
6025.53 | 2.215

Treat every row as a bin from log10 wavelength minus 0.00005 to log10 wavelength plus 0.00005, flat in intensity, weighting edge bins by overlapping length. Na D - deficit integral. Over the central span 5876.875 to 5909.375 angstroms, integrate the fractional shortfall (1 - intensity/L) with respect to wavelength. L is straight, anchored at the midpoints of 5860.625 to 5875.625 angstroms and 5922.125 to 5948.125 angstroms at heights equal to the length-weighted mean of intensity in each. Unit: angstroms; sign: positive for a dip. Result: 4.4 angstroms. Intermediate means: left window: 2.22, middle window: 1.91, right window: 2.19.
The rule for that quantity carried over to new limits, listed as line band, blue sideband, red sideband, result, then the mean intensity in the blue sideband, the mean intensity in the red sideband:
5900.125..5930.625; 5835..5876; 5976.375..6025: 0.8 angstroms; 2.23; 2.16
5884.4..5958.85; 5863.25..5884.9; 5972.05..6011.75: 1.9 angstroms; 2.14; 2.15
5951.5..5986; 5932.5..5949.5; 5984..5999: -0.6 angstroms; 2.23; 2.15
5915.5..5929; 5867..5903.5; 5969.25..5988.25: -0.7 angstroms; 1.95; 2.17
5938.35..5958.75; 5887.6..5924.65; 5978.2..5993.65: -1.9 angstroms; 1.99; 2.14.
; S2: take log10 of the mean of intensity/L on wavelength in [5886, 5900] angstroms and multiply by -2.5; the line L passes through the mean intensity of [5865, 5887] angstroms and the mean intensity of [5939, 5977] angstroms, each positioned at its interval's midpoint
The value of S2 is 0.245 mag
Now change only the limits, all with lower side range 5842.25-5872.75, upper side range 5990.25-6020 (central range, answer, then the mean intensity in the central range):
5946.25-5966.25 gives -0.05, 2.28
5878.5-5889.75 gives 0.17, 1.92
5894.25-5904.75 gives 0.18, 1.88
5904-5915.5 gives 0.03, 2.16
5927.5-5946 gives 0.00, 2.2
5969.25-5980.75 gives -0.02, 2.21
